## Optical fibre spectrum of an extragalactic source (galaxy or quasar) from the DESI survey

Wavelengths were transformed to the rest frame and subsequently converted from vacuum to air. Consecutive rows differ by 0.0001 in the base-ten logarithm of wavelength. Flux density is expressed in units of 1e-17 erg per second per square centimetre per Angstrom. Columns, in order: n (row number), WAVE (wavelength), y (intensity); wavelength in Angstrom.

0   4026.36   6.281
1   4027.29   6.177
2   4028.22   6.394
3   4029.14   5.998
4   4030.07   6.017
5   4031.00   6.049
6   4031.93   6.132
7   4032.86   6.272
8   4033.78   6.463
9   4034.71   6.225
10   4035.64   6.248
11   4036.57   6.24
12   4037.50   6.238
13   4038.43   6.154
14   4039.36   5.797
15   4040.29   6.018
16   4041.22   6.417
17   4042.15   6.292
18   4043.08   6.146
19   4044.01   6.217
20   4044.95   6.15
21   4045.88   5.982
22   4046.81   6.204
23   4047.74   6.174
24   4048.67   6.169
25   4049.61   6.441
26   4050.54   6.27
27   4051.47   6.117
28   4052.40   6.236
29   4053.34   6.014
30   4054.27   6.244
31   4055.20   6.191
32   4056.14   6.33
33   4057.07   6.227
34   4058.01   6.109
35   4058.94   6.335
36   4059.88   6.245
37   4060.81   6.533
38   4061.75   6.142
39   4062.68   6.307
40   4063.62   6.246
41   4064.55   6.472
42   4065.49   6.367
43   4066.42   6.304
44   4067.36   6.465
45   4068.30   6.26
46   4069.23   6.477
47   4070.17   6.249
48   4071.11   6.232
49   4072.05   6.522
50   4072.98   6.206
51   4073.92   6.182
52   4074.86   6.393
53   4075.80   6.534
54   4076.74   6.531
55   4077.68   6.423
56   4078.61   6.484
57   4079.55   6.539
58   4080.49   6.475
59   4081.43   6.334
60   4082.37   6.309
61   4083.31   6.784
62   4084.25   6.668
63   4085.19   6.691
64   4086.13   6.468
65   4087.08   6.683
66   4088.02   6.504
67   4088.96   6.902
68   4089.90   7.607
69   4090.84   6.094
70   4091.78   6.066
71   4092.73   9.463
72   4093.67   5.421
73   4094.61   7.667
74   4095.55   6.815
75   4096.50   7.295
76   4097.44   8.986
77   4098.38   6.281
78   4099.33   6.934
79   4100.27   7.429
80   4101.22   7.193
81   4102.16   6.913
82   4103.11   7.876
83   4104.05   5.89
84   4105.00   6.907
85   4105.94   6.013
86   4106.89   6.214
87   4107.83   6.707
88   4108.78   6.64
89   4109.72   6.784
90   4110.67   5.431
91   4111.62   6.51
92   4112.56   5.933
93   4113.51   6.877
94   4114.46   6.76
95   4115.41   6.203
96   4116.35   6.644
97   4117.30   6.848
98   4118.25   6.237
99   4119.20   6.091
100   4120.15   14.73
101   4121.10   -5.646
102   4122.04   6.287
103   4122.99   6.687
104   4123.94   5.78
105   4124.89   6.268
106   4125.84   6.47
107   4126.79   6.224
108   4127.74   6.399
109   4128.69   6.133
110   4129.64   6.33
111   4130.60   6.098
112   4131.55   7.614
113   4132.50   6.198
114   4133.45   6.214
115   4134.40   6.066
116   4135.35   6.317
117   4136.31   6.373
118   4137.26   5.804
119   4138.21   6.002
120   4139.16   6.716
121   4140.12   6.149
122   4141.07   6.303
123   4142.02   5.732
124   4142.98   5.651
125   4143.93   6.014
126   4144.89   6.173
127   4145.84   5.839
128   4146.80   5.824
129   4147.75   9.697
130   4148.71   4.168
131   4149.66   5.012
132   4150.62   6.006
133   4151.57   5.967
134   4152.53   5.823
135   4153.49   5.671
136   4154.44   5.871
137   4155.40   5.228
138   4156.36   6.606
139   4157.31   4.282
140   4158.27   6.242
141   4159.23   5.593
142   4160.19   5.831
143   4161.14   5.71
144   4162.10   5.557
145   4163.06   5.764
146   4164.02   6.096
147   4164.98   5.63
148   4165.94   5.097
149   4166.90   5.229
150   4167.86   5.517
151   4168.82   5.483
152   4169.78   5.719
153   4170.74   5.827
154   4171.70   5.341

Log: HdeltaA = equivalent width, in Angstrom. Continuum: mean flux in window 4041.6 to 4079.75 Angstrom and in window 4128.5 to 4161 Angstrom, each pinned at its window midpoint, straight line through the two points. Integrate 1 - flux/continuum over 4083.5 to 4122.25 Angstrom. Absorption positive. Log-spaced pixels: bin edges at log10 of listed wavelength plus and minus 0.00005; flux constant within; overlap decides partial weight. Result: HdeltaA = -2.95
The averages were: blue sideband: 6.29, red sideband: 6.04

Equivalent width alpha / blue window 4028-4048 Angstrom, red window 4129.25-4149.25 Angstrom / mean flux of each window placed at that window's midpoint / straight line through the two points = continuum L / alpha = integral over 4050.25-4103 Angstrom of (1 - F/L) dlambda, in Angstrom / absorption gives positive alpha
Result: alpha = -3.3 Angstrom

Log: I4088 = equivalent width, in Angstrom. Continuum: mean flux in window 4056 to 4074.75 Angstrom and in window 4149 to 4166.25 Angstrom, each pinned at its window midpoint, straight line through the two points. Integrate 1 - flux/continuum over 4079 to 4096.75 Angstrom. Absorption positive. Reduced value -1.8 Angstrom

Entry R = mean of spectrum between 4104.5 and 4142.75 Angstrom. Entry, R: 6.25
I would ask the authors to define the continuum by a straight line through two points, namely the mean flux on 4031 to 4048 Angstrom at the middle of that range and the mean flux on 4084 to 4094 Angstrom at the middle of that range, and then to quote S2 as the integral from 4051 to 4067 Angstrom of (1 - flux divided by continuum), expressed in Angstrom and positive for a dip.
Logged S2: 0.4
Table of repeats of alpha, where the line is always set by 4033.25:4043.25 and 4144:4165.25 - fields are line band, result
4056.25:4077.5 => -0.7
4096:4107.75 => -1.9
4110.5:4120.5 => -1.8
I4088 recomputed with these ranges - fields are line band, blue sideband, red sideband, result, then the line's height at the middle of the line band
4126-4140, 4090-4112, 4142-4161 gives -0.21 Angstrom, 6.23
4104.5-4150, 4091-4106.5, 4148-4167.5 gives 0.88 Angstrom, 6.35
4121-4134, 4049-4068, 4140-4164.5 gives 0.32 Angstrom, 5.98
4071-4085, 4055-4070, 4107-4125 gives -0.38 Angstrom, 6.28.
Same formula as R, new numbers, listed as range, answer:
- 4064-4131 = 6.52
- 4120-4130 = 5.69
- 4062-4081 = 6.38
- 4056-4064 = 6.27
